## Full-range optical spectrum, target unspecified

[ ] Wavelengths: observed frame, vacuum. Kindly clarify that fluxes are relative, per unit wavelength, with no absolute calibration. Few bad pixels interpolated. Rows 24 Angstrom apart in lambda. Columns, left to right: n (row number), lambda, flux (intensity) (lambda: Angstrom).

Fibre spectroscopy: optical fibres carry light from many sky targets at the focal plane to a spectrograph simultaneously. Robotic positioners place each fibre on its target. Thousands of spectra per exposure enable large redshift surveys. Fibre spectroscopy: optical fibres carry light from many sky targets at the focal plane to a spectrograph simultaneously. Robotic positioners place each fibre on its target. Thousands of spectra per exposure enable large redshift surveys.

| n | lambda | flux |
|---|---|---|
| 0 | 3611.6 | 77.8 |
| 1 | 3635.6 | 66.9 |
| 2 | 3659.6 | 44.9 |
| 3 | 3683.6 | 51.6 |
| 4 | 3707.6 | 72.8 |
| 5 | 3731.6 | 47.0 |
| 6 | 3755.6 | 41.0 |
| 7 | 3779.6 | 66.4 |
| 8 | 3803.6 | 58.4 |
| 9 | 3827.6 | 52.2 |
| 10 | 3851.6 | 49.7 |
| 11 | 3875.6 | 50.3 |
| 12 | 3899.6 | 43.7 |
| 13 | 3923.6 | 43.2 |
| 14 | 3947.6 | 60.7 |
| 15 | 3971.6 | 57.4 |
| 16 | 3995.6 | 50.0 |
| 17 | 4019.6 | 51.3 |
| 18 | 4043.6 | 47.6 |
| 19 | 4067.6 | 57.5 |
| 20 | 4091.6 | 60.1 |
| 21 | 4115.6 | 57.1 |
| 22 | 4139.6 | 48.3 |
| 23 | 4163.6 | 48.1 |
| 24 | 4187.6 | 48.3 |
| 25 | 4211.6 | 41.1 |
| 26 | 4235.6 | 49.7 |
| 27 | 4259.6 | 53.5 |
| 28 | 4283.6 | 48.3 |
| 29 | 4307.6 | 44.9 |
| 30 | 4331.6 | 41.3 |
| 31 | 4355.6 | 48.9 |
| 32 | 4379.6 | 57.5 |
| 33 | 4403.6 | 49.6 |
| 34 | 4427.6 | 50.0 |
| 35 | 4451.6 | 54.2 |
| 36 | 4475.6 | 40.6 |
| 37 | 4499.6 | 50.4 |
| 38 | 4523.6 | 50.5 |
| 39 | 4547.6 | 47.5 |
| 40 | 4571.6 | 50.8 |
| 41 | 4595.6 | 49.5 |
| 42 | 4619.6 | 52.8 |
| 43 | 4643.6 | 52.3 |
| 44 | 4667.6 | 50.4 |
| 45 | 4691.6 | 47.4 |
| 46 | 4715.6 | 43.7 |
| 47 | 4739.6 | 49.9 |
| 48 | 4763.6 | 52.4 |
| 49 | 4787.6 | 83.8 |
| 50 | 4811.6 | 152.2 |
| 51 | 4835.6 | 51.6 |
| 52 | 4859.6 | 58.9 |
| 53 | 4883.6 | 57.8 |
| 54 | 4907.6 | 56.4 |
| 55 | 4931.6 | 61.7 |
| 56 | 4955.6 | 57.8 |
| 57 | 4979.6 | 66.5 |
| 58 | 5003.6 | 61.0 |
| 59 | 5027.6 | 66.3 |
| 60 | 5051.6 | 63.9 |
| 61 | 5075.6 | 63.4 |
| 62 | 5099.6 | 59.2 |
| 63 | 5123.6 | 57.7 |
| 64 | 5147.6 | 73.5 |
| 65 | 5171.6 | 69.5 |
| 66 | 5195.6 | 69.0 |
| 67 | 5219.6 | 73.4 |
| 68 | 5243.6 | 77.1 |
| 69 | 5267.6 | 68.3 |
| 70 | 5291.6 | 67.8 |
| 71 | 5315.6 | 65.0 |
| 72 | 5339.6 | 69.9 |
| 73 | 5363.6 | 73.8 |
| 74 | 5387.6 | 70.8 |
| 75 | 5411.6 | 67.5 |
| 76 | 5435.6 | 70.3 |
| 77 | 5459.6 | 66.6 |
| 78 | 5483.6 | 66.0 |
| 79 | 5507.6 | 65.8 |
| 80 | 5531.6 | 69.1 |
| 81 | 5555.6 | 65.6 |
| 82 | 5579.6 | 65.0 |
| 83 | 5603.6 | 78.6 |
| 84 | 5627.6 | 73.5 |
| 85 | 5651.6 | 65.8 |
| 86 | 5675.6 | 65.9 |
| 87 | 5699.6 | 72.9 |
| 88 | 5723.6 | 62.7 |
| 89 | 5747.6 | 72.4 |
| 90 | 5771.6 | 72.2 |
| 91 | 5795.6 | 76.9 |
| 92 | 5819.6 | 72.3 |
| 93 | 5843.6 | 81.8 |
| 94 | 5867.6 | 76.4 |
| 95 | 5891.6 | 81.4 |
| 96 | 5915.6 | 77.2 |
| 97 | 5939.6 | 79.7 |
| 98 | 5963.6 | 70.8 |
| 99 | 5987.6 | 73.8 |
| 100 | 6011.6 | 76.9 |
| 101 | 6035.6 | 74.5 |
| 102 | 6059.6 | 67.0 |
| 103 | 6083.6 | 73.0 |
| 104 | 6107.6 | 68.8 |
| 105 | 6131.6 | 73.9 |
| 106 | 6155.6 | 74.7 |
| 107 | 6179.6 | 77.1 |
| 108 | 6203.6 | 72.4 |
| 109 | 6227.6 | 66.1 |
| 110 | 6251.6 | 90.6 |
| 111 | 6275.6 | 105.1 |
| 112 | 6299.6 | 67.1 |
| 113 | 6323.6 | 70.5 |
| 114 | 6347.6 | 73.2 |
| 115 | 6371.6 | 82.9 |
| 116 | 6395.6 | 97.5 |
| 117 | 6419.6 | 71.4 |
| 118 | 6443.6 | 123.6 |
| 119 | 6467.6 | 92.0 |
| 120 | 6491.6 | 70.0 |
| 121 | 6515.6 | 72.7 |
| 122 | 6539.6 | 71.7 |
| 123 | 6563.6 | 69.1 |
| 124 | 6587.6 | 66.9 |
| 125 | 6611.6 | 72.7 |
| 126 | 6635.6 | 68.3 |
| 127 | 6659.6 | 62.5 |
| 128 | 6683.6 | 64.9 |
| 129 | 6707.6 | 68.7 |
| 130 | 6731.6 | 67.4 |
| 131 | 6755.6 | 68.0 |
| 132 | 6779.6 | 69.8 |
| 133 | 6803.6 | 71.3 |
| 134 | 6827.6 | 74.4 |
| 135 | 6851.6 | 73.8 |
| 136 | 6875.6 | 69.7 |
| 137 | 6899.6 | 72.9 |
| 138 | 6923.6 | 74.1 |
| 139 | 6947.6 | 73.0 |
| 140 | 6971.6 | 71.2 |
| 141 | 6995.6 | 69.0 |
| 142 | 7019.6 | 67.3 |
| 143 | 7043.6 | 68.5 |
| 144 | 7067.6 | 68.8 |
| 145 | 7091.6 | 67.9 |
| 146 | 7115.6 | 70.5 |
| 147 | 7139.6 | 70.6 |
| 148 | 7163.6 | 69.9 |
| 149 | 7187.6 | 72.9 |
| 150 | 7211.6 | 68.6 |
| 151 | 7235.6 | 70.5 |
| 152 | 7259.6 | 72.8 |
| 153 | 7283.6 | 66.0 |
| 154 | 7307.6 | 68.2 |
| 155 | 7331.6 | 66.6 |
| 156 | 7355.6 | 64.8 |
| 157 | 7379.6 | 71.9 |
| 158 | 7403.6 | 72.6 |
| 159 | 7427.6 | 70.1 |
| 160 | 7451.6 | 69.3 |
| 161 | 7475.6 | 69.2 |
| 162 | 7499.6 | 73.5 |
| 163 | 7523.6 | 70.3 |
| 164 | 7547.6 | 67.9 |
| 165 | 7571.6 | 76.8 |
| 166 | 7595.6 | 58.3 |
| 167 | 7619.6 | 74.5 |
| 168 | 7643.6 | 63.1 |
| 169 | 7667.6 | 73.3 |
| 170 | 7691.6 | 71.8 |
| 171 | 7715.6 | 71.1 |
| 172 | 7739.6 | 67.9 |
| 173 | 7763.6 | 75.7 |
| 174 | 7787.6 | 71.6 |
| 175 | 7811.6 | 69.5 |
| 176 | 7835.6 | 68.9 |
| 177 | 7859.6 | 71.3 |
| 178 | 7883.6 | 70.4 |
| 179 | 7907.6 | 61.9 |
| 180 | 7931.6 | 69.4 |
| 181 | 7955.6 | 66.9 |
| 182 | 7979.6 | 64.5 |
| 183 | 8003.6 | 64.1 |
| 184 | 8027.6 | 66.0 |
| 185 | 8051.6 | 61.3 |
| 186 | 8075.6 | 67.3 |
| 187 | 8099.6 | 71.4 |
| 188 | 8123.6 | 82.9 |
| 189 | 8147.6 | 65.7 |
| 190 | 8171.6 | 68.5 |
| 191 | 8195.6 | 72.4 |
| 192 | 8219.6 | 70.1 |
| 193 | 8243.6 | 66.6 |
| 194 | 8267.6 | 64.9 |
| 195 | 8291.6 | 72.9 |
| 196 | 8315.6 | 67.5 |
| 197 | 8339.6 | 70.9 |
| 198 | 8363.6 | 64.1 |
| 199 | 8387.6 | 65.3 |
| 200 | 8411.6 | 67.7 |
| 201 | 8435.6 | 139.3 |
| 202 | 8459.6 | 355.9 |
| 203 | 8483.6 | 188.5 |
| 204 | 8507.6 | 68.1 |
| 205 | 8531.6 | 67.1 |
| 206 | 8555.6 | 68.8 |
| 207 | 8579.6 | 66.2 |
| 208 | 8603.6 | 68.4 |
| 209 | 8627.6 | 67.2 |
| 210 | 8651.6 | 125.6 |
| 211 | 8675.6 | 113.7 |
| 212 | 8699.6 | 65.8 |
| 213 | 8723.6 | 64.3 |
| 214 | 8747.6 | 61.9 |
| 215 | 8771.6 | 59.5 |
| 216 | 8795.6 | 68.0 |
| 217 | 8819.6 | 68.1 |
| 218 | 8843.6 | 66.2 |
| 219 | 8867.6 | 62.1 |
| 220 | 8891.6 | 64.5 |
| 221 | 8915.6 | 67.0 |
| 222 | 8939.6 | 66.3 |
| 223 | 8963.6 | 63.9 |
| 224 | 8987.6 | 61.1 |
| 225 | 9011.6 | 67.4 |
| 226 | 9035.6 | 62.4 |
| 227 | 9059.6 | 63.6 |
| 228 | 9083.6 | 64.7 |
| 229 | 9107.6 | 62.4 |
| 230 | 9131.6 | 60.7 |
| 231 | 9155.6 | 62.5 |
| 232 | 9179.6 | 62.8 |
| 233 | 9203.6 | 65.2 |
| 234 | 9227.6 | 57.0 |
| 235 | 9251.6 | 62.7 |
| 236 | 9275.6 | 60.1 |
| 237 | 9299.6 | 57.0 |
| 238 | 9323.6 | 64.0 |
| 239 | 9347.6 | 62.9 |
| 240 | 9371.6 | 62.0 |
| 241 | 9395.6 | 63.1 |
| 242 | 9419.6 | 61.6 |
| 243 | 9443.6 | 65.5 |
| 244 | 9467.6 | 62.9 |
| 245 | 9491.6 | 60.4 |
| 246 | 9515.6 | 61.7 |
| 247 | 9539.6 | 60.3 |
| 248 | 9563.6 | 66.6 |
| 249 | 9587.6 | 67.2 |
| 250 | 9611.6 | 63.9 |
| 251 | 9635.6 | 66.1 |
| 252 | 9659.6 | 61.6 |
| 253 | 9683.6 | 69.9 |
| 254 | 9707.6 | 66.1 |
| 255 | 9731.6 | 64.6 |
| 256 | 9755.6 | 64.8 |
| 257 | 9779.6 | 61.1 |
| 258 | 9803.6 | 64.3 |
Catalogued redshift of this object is 0.29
